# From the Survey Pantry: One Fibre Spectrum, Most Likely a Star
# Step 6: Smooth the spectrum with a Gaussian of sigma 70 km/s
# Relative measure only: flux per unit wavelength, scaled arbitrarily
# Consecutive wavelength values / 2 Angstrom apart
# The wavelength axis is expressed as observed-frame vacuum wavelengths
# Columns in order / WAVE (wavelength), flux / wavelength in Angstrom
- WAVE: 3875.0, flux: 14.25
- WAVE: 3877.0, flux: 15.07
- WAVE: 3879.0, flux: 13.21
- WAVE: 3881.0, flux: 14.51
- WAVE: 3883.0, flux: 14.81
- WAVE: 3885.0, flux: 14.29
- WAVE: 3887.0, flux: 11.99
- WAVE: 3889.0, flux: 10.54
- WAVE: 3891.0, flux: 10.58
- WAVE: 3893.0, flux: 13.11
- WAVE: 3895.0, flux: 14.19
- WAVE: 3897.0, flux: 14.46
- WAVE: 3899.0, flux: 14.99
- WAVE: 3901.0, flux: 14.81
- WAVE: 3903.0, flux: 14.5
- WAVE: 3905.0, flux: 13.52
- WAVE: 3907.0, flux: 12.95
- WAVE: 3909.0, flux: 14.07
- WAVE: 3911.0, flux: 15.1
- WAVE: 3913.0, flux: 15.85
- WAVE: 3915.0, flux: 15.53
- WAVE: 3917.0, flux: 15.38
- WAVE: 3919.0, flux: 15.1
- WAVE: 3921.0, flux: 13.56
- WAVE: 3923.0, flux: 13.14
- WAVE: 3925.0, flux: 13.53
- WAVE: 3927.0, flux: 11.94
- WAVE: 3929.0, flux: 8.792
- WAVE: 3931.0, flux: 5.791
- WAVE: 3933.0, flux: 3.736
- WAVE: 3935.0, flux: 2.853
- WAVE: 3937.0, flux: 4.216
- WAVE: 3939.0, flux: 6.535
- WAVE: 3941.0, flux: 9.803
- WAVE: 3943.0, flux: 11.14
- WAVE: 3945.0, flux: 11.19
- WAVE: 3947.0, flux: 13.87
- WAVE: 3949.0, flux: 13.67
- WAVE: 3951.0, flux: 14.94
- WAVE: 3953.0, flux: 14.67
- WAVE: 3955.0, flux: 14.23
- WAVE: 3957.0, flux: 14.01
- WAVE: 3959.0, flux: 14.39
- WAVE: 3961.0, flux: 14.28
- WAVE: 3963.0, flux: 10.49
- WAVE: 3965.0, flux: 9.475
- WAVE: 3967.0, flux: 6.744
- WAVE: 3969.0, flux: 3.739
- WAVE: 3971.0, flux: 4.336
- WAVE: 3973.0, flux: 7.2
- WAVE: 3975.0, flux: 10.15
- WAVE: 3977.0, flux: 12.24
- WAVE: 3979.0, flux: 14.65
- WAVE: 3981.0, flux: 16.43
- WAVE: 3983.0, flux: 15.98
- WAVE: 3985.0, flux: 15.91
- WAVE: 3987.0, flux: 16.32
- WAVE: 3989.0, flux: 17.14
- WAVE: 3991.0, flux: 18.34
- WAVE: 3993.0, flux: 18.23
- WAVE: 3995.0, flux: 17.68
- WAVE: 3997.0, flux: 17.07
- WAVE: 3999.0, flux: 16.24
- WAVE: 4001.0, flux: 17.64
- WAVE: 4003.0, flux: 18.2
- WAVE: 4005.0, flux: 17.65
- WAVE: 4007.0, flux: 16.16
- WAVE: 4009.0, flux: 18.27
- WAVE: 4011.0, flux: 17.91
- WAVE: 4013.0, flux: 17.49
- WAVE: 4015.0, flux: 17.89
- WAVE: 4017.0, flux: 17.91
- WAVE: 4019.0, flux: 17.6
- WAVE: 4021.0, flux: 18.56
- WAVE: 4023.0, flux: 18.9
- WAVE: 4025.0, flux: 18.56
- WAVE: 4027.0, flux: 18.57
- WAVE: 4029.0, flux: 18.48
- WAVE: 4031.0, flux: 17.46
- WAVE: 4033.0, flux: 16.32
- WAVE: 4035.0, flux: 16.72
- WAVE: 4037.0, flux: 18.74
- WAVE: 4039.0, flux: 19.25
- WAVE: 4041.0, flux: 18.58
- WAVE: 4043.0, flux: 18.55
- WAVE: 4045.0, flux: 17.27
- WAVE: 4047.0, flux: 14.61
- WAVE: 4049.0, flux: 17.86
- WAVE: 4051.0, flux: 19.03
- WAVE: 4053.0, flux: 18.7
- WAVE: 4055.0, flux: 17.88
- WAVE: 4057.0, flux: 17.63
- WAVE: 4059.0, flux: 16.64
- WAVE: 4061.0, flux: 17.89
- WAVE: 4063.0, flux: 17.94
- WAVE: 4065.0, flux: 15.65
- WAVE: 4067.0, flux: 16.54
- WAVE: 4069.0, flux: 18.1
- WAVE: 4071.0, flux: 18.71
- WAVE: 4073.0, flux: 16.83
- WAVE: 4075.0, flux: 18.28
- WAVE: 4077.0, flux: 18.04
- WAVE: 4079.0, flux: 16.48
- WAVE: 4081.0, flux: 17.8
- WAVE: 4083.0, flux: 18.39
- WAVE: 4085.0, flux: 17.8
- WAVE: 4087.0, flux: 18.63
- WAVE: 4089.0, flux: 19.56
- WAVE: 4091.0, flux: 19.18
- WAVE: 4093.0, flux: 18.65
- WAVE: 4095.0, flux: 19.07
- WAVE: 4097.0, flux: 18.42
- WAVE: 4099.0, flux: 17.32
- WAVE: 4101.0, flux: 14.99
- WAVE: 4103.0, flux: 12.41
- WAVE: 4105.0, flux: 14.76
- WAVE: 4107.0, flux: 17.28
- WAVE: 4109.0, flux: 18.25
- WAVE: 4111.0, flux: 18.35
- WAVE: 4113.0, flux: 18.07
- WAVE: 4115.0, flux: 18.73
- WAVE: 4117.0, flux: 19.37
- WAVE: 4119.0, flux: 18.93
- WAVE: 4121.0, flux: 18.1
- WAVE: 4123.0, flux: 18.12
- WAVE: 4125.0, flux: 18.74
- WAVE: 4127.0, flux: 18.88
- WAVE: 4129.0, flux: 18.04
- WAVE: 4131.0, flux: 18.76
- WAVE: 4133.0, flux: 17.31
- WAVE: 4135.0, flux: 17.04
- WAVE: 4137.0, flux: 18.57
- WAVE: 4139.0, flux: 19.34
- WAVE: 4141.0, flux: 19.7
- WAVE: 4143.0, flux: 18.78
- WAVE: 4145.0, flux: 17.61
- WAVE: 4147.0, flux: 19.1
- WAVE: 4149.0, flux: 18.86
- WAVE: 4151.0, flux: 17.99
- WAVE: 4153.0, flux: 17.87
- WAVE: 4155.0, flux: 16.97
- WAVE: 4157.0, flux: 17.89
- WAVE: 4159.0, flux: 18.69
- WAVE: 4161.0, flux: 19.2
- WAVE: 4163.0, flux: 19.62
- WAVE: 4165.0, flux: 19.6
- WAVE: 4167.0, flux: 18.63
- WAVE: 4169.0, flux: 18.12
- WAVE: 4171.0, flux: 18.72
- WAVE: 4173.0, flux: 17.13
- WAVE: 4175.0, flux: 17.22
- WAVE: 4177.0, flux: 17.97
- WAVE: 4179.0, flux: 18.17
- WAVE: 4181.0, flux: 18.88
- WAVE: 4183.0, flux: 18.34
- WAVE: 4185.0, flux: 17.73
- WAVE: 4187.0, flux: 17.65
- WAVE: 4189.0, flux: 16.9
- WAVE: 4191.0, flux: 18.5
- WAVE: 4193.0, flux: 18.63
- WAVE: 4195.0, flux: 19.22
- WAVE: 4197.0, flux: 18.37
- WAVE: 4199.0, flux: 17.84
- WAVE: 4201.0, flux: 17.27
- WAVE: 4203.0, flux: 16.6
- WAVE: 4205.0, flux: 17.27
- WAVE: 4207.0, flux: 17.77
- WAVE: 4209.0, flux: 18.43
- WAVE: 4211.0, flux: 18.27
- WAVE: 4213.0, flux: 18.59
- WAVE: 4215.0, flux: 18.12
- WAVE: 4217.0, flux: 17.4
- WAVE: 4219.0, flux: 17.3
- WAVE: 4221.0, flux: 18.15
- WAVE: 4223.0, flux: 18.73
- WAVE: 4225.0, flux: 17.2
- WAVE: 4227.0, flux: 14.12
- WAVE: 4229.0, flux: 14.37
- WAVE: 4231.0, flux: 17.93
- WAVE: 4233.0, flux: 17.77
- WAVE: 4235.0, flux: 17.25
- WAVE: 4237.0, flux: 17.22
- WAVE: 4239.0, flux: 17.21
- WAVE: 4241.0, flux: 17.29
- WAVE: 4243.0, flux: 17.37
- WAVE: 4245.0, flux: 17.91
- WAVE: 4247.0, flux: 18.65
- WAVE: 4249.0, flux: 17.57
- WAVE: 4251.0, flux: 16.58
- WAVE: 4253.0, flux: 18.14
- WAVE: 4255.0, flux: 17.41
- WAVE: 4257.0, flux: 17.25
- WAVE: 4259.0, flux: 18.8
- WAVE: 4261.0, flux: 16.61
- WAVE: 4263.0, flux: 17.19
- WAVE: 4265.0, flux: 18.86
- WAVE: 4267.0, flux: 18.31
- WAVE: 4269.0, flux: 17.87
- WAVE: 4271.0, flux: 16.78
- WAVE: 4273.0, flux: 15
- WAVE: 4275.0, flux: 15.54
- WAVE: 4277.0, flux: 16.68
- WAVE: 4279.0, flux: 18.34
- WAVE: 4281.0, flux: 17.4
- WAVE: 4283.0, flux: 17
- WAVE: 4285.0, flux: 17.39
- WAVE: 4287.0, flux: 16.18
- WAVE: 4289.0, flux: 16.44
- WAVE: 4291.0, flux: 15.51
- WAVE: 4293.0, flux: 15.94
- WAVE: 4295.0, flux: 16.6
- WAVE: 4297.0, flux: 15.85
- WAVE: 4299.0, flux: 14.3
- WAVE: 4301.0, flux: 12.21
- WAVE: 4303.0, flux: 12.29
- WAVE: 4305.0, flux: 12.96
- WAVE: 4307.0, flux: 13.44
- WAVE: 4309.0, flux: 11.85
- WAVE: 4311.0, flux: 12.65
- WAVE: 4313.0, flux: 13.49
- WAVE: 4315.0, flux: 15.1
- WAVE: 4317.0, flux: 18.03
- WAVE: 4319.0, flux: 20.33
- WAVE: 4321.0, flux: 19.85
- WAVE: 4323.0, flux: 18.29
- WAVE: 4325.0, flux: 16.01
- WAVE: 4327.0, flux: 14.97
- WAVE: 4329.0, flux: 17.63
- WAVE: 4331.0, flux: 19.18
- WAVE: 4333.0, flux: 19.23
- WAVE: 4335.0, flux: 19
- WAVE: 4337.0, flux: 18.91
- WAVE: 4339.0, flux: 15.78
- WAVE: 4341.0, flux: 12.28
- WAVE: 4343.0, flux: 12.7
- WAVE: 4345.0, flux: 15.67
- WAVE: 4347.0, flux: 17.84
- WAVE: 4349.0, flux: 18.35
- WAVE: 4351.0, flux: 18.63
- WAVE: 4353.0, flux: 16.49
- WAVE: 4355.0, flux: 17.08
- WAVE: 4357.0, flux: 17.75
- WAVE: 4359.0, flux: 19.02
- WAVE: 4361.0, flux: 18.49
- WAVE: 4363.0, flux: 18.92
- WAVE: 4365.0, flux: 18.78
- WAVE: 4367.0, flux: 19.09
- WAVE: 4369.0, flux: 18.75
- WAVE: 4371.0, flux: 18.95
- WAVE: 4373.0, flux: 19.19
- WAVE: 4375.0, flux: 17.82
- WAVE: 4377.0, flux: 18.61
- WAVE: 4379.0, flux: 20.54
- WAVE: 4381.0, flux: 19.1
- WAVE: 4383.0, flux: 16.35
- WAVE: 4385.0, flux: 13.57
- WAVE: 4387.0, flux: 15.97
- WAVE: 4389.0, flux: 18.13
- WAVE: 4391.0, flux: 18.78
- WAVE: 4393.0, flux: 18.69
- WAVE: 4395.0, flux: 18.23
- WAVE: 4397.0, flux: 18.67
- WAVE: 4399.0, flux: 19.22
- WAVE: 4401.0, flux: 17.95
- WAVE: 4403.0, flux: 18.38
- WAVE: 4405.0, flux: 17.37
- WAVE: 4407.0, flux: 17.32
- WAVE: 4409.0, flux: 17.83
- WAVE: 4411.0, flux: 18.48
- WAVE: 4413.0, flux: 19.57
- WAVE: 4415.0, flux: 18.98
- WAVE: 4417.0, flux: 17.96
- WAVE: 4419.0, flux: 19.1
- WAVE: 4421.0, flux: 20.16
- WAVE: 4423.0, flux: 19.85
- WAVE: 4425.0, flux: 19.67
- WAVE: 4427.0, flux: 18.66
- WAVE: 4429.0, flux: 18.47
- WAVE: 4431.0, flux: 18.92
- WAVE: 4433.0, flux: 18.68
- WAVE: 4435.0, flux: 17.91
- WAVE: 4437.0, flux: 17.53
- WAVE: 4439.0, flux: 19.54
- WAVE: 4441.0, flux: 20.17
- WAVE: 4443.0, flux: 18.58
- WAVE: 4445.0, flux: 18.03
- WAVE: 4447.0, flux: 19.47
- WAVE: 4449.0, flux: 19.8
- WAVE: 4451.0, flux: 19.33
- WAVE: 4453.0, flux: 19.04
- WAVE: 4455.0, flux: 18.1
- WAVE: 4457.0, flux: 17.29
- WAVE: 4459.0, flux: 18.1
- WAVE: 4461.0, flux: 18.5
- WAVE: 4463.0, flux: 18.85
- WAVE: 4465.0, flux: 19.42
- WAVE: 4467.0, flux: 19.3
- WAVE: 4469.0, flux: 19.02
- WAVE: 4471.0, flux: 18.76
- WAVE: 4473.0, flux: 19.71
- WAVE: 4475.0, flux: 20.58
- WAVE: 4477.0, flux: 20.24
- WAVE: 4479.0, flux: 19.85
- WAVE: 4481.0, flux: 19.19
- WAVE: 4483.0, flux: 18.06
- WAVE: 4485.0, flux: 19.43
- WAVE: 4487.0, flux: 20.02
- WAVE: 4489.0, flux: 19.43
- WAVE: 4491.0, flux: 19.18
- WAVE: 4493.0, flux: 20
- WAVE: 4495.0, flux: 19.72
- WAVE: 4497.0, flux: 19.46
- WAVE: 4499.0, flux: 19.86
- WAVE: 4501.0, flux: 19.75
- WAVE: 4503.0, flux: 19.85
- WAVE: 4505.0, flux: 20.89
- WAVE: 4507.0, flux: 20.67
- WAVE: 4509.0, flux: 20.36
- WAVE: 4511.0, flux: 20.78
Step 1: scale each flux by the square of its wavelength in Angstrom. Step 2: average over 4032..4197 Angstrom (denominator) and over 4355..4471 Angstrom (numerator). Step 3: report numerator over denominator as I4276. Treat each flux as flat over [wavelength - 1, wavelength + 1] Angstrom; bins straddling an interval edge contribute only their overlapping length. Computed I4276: 1.19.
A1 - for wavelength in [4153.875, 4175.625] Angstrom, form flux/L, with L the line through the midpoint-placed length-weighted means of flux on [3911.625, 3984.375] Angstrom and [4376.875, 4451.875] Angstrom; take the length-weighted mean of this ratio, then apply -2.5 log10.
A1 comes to -0.25 mag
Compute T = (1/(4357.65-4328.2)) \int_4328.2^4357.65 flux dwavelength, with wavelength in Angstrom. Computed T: 17.1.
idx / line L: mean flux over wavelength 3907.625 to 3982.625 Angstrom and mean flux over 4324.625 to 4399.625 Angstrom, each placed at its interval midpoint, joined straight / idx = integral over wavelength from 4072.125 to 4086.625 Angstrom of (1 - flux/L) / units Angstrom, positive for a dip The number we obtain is -4.7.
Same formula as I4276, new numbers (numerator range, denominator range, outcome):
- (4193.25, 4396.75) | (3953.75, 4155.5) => 1.14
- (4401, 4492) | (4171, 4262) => 1.19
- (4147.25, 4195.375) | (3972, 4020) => 1.22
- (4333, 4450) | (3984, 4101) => 1.21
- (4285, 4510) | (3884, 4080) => 1.49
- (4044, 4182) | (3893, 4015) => 1.47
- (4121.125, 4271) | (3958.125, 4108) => 1.18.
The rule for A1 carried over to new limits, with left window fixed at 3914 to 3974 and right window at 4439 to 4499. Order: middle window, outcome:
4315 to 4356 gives -0.015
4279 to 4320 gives 0.075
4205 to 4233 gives -0.155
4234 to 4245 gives -0.124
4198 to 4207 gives -0.166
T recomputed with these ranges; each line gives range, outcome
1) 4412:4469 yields 18.9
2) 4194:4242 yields 17.5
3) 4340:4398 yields 17.7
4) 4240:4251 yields 17.7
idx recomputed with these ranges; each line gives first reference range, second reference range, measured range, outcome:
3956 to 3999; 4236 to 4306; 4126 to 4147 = -4.7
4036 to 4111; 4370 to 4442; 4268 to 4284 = 1.1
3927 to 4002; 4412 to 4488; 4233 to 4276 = -3.1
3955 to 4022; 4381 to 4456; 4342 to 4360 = 0.8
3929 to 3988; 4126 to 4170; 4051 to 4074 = -4.0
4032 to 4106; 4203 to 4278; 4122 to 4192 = -3.4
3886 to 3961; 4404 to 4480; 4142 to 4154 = -2.6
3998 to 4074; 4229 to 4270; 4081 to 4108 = 0.4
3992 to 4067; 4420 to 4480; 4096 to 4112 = 1.3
